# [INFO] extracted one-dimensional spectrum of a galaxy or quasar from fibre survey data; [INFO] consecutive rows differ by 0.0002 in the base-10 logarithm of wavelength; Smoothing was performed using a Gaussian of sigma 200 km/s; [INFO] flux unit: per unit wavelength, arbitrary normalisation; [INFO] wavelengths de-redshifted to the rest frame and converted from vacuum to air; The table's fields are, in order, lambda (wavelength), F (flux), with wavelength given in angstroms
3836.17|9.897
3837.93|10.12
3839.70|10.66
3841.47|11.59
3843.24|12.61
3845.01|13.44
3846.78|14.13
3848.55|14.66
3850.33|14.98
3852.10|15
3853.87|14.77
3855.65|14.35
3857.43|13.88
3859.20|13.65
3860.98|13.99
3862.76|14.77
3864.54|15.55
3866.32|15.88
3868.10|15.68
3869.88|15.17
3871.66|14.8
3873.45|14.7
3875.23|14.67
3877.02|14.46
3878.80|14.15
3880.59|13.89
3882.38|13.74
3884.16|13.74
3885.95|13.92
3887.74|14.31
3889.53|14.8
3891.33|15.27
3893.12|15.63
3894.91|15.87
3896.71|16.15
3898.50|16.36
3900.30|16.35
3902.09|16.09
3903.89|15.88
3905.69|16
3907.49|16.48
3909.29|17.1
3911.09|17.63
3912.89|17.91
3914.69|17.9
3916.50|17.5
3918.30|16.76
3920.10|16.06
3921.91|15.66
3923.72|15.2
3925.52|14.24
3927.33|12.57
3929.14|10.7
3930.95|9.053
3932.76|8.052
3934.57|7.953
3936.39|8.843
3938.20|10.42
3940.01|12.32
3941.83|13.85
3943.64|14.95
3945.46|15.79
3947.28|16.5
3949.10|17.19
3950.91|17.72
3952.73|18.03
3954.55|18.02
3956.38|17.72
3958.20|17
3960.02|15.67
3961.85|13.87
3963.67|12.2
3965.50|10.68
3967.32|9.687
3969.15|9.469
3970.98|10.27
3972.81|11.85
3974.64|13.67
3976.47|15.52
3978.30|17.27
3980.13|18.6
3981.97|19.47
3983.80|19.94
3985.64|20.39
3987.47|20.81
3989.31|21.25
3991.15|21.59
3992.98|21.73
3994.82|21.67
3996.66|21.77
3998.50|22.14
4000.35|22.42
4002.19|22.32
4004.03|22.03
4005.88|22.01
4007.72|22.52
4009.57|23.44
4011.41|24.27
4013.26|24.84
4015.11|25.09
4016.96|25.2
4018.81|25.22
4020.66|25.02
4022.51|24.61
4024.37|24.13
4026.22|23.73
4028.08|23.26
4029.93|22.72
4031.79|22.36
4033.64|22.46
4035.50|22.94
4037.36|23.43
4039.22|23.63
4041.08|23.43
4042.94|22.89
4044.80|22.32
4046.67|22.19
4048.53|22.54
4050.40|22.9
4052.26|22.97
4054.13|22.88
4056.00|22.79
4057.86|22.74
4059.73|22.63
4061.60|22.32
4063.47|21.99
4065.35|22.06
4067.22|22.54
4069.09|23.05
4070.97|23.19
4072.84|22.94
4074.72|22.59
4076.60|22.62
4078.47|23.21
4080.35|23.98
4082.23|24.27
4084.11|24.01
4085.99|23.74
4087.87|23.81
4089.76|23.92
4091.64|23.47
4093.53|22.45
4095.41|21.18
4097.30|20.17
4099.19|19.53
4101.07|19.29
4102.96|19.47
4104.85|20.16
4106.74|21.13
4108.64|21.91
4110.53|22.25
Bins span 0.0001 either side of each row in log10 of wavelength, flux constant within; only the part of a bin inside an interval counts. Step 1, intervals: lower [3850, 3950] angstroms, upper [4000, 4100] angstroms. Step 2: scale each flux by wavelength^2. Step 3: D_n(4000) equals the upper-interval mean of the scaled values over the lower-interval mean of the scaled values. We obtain 1.70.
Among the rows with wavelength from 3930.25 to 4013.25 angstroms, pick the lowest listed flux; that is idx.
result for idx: 7.953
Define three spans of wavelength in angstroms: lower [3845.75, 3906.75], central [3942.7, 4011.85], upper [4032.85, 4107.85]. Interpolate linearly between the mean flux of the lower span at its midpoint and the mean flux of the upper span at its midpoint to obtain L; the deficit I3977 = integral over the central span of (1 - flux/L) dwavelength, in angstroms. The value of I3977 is 3.83 angstroms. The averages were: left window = 14.9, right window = 22.5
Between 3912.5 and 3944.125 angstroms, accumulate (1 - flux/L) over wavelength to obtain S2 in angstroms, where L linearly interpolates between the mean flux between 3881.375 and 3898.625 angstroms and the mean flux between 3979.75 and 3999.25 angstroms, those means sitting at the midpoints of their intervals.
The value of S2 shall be 7.17 angstroms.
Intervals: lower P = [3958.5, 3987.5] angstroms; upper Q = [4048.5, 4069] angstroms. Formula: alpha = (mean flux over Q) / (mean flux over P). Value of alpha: 1.52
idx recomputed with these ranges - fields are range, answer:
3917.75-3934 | 8.052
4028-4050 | 22.19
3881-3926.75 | 13.74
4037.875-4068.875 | 21.99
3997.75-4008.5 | 22.01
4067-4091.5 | 22.54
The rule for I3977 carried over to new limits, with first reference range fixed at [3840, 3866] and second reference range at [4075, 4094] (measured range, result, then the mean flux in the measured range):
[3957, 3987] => 6.53 angstroms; 14.8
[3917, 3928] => 1.09 angstroms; 15.2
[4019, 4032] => -1.68 angstroms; 23.8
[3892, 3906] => -0.08 angstroms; 16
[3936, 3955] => 3.10 angstroms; 15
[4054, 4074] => 0.05 angstroms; 22.6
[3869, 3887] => 0.90 angstroms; 14.3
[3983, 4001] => -1.47 angstroms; 21.4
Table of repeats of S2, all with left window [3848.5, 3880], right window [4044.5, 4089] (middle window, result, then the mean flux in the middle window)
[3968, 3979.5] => 3.7 angstroms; 13.1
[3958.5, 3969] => 3.5 angstroms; 12.5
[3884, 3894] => 0.7 angstroms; 14.7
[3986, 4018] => -3.6 angstroms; 22.6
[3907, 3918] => -0.5 angstroms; 17.4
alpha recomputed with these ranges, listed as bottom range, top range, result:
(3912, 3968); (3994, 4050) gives 1.63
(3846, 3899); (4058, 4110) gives 1.51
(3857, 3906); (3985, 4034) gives 1.53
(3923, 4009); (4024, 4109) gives 1.40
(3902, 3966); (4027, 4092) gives 1.56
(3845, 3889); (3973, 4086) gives 1.54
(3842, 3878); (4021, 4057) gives 1.59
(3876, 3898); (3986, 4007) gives 1.48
